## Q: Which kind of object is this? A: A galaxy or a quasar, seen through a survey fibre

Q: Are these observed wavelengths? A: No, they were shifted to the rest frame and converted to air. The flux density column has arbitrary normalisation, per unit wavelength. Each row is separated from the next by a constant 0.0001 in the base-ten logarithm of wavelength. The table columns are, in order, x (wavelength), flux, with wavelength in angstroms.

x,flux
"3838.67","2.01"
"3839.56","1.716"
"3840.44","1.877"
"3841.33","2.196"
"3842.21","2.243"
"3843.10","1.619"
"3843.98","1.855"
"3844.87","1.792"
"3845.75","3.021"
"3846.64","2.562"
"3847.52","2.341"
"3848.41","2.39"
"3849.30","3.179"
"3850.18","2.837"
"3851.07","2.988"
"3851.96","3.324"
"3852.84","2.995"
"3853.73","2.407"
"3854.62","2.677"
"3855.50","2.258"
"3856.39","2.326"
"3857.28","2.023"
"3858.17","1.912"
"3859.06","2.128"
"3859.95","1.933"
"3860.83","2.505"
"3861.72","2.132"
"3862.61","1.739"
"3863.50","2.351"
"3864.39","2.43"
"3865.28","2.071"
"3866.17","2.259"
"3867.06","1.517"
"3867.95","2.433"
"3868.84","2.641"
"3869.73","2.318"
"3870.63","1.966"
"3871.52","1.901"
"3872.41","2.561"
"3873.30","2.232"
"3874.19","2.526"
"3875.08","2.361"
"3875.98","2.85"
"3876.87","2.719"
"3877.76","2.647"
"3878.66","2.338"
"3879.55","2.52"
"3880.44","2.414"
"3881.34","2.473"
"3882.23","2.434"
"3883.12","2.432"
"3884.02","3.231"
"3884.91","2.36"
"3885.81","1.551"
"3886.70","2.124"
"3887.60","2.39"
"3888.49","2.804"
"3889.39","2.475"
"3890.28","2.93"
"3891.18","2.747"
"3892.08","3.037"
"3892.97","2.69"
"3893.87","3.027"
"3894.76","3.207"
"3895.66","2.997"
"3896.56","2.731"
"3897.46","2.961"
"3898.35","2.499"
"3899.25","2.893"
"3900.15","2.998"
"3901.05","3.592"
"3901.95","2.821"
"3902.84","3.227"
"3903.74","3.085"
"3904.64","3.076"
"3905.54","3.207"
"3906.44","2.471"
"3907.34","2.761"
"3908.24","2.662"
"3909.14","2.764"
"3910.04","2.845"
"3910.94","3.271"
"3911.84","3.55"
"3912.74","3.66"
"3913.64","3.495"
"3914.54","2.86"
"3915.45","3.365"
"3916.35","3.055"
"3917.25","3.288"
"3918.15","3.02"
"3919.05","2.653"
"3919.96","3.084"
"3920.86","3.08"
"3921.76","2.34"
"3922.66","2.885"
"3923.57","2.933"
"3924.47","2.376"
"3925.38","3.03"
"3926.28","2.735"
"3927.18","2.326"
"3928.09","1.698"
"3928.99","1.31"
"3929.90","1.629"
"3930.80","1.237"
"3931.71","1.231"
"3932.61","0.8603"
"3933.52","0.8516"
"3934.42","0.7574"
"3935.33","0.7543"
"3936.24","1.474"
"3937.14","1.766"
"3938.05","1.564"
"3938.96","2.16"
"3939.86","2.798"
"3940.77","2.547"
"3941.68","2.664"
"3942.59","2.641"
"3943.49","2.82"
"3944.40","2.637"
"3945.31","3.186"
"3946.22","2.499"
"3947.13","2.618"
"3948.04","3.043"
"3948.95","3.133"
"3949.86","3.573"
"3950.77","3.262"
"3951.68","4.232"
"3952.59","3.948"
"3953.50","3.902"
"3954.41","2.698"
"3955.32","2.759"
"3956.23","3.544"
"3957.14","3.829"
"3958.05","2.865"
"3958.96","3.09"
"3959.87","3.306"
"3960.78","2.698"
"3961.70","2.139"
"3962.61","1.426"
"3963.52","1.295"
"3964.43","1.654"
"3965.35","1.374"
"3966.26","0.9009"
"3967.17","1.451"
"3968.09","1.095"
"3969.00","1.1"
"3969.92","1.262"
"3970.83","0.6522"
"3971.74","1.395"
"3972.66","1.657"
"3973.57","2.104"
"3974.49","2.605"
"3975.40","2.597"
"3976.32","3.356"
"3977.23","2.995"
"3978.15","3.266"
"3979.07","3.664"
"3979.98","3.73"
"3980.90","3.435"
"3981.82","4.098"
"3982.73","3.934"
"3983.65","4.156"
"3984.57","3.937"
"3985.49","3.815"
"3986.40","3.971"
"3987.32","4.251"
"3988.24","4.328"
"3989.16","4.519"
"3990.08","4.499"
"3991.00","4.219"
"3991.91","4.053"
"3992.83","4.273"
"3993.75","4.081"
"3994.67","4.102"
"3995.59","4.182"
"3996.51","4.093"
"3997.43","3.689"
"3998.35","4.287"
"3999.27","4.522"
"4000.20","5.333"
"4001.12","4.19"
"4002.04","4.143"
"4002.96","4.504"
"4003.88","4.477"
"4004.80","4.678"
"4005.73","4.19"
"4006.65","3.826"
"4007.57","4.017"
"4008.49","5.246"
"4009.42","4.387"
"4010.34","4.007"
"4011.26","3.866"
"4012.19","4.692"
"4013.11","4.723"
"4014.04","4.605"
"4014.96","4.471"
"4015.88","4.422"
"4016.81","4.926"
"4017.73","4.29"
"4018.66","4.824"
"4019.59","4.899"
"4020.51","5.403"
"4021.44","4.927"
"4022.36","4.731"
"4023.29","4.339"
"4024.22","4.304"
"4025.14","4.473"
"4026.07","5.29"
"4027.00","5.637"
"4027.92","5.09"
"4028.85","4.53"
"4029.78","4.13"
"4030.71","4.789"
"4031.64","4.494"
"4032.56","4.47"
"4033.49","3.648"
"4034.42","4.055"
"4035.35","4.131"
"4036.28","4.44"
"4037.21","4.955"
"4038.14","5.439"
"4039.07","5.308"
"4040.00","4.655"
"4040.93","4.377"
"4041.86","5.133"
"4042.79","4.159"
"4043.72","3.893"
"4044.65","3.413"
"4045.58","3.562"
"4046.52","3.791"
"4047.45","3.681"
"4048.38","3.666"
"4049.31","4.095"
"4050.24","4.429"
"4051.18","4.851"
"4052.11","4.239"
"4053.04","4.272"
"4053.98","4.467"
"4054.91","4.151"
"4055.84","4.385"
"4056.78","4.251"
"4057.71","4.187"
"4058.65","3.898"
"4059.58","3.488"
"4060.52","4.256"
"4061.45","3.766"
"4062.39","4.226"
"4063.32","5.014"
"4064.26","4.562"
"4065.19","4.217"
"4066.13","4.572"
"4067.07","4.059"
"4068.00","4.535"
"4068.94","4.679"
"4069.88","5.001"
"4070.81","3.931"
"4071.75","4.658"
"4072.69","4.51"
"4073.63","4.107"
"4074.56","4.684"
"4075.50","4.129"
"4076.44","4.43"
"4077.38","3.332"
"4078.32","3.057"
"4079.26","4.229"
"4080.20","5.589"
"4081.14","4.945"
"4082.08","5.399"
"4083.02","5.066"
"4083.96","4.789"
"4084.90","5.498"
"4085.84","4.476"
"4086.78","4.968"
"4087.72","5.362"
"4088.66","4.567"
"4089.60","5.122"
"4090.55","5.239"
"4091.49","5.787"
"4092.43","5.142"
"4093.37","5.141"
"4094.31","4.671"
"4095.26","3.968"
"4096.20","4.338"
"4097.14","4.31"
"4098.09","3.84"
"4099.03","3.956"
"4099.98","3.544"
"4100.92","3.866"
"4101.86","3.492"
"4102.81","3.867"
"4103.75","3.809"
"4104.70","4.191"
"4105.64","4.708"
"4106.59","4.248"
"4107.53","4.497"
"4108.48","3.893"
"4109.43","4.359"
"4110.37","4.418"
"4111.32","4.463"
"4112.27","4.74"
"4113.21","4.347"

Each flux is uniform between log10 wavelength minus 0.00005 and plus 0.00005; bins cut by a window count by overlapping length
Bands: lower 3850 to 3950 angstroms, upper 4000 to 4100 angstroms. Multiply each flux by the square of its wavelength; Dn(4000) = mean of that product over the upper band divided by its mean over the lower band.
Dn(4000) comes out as 1.9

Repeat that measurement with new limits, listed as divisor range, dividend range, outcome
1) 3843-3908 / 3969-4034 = 1.70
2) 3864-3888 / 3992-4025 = 2.01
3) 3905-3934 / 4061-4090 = 1.92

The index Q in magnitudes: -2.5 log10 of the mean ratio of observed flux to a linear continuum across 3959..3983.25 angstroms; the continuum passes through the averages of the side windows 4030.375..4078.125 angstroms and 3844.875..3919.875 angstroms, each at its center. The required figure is 0.46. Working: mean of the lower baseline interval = 2.65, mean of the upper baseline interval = 4.29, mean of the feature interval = 2.3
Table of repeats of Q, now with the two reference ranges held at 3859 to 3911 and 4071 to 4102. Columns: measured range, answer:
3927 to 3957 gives 0.308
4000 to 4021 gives -0.184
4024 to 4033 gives -0.187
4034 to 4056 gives -0.043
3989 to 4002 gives -0.168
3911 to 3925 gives -0.054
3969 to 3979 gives 0.495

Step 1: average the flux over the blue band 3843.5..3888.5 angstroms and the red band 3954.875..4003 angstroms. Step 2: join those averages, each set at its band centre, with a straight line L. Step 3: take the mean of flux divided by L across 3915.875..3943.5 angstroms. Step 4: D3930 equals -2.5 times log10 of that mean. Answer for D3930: 0.28 mag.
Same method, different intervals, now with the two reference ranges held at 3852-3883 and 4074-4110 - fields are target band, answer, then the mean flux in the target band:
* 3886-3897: -0.068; 2.74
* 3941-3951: 0.070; 2.9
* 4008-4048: -0.170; 4.52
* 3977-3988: -0.107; 3.8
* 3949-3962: -0.036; 3.28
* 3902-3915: -0.123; 3.06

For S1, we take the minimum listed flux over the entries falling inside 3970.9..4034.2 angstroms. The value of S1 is 1.395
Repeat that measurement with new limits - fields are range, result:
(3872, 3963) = 0.7543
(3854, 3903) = 1.517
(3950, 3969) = 0.9009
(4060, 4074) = 3.766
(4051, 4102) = 3.057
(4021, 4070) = 3.413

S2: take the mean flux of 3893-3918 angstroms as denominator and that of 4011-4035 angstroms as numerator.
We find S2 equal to 1.52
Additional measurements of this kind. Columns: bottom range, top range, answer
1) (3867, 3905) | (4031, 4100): 1.68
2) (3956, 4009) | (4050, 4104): 1.34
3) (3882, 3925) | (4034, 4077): 1.50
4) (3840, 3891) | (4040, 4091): 1.85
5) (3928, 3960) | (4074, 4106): 1.83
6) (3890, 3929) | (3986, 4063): 1.51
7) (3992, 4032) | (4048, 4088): 0.98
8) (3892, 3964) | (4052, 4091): 1.67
